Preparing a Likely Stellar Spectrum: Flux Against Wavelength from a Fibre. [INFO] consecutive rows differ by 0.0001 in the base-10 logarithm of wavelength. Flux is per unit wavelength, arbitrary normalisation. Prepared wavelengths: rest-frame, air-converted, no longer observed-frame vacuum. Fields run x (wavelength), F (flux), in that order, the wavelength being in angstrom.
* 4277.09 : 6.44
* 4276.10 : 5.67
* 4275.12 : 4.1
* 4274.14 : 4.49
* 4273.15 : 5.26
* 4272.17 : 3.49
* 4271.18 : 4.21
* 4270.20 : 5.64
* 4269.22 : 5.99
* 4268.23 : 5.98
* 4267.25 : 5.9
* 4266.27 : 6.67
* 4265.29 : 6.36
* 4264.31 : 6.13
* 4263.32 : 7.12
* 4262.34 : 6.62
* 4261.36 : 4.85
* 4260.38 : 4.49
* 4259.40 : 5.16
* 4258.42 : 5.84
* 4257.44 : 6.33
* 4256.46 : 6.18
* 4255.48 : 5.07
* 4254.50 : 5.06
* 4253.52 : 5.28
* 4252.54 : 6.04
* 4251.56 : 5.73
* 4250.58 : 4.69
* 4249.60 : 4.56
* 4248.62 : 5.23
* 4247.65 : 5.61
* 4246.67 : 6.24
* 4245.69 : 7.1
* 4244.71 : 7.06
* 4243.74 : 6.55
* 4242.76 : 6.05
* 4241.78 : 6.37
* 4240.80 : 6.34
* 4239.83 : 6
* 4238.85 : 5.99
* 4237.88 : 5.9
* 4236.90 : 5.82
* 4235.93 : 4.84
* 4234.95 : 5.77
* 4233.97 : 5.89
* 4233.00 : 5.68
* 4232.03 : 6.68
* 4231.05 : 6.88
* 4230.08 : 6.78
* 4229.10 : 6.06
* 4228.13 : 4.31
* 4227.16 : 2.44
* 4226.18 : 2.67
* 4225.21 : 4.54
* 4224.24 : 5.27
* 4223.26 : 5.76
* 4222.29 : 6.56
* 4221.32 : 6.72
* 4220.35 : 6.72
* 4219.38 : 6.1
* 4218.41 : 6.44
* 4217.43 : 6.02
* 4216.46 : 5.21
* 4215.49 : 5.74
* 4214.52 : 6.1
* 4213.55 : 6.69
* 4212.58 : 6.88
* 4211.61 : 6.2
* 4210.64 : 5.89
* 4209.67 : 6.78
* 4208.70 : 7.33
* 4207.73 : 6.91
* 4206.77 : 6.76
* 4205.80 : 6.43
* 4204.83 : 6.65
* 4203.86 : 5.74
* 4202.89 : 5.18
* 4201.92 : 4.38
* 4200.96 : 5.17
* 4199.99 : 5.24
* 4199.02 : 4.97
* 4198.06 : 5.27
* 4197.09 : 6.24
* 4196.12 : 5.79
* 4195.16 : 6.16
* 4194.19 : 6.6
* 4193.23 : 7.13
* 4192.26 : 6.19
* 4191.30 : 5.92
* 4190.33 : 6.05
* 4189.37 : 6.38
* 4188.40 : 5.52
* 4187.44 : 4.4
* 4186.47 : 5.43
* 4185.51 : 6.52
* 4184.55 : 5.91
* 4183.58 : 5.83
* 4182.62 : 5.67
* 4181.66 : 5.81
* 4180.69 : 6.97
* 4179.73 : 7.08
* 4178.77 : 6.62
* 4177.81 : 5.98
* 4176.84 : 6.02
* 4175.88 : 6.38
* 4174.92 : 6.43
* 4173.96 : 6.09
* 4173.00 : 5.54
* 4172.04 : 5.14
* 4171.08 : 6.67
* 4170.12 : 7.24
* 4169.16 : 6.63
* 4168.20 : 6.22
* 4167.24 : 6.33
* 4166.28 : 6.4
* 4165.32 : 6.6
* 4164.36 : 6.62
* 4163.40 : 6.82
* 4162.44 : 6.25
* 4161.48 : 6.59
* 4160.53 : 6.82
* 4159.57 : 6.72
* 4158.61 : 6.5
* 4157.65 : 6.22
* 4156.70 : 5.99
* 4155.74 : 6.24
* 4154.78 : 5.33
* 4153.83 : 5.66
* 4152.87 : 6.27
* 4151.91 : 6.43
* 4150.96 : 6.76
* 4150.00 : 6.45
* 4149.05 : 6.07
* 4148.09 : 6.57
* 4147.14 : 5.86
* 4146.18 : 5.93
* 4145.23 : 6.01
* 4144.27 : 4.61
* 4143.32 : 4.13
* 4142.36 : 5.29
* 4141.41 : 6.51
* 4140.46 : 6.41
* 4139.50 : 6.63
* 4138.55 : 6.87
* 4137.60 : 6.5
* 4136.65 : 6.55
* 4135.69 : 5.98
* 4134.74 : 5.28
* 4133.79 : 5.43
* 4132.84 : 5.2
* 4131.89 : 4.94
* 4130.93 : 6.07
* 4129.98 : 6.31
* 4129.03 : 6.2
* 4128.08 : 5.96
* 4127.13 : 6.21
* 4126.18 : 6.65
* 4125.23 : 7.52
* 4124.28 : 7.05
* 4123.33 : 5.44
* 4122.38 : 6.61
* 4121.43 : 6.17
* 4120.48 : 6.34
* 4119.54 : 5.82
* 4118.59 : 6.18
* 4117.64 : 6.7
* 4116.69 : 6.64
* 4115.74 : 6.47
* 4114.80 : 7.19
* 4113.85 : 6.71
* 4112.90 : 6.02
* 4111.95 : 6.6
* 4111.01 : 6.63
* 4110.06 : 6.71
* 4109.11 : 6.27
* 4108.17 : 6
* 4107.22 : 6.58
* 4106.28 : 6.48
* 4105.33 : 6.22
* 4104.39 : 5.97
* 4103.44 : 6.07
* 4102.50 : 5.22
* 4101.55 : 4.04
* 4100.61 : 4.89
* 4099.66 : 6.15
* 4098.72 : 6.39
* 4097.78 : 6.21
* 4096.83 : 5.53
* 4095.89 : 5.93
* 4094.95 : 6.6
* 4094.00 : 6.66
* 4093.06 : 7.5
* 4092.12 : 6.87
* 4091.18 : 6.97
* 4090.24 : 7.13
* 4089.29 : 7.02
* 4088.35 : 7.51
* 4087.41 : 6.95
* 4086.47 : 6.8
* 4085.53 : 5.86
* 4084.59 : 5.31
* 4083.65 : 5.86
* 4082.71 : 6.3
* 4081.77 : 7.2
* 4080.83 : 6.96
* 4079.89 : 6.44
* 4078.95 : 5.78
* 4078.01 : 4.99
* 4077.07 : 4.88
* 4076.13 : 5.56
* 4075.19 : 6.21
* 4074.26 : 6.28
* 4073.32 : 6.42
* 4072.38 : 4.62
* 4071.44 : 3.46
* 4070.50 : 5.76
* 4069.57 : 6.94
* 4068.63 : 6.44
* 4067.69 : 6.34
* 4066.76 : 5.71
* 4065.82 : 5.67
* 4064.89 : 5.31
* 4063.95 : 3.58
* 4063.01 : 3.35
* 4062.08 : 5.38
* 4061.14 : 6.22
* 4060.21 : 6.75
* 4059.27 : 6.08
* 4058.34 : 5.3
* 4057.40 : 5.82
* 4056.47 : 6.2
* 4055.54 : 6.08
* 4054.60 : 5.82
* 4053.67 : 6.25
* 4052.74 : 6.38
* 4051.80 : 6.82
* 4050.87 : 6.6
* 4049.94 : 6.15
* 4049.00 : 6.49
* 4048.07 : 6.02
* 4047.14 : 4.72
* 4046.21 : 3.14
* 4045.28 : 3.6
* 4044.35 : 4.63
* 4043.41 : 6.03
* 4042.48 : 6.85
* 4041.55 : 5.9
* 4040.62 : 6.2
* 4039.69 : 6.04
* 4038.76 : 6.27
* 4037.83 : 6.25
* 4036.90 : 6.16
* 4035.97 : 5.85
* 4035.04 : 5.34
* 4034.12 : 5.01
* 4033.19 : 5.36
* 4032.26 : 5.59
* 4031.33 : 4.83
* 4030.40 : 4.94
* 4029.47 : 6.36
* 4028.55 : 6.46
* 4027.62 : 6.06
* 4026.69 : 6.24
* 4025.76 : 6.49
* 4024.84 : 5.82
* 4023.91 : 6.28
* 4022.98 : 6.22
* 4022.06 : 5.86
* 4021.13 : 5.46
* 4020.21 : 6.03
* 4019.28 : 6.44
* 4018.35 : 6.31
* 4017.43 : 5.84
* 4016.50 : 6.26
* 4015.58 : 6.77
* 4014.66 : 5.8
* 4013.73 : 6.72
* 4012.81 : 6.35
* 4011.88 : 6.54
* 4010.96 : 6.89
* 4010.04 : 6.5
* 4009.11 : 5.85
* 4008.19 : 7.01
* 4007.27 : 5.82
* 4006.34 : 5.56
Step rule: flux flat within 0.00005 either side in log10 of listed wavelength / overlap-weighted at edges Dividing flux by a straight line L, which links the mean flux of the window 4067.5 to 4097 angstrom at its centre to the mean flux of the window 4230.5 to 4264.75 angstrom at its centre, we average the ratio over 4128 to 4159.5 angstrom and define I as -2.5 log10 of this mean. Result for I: 0.02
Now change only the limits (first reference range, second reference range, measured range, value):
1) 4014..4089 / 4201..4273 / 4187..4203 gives 0.02 mag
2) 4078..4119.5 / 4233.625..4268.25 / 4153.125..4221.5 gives -0.02 mag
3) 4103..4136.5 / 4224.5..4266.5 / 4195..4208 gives 0.02 mag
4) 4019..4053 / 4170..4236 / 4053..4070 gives 0.01 mag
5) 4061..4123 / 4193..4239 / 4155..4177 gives -0.07 mag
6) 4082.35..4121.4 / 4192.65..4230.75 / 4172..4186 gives -0.03 mag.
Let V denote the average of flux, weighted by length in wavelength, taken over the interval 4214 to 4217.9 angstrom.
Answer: 5.78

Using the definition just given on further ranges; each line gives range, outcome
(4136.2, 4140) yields 6.64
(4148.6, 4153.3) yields 6.4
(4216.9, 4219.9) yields 6.17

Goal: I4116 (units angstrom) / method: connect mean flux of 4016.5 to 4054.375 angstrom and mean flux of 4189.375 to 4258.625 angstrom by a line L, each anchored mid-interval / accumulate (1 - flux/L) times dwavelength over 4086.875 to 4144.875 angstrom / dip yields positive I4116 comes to -3.7 angstrom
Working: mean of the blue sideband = 5.84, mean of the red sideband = 5.87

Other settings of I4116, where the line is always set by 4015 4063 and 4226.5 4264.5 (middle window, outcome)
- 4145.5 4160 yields -1.0 angstrom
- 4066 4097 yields -2.0 angstrom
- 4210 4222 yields -1.0 angstrom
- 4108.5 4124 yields -1.6 angstrom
